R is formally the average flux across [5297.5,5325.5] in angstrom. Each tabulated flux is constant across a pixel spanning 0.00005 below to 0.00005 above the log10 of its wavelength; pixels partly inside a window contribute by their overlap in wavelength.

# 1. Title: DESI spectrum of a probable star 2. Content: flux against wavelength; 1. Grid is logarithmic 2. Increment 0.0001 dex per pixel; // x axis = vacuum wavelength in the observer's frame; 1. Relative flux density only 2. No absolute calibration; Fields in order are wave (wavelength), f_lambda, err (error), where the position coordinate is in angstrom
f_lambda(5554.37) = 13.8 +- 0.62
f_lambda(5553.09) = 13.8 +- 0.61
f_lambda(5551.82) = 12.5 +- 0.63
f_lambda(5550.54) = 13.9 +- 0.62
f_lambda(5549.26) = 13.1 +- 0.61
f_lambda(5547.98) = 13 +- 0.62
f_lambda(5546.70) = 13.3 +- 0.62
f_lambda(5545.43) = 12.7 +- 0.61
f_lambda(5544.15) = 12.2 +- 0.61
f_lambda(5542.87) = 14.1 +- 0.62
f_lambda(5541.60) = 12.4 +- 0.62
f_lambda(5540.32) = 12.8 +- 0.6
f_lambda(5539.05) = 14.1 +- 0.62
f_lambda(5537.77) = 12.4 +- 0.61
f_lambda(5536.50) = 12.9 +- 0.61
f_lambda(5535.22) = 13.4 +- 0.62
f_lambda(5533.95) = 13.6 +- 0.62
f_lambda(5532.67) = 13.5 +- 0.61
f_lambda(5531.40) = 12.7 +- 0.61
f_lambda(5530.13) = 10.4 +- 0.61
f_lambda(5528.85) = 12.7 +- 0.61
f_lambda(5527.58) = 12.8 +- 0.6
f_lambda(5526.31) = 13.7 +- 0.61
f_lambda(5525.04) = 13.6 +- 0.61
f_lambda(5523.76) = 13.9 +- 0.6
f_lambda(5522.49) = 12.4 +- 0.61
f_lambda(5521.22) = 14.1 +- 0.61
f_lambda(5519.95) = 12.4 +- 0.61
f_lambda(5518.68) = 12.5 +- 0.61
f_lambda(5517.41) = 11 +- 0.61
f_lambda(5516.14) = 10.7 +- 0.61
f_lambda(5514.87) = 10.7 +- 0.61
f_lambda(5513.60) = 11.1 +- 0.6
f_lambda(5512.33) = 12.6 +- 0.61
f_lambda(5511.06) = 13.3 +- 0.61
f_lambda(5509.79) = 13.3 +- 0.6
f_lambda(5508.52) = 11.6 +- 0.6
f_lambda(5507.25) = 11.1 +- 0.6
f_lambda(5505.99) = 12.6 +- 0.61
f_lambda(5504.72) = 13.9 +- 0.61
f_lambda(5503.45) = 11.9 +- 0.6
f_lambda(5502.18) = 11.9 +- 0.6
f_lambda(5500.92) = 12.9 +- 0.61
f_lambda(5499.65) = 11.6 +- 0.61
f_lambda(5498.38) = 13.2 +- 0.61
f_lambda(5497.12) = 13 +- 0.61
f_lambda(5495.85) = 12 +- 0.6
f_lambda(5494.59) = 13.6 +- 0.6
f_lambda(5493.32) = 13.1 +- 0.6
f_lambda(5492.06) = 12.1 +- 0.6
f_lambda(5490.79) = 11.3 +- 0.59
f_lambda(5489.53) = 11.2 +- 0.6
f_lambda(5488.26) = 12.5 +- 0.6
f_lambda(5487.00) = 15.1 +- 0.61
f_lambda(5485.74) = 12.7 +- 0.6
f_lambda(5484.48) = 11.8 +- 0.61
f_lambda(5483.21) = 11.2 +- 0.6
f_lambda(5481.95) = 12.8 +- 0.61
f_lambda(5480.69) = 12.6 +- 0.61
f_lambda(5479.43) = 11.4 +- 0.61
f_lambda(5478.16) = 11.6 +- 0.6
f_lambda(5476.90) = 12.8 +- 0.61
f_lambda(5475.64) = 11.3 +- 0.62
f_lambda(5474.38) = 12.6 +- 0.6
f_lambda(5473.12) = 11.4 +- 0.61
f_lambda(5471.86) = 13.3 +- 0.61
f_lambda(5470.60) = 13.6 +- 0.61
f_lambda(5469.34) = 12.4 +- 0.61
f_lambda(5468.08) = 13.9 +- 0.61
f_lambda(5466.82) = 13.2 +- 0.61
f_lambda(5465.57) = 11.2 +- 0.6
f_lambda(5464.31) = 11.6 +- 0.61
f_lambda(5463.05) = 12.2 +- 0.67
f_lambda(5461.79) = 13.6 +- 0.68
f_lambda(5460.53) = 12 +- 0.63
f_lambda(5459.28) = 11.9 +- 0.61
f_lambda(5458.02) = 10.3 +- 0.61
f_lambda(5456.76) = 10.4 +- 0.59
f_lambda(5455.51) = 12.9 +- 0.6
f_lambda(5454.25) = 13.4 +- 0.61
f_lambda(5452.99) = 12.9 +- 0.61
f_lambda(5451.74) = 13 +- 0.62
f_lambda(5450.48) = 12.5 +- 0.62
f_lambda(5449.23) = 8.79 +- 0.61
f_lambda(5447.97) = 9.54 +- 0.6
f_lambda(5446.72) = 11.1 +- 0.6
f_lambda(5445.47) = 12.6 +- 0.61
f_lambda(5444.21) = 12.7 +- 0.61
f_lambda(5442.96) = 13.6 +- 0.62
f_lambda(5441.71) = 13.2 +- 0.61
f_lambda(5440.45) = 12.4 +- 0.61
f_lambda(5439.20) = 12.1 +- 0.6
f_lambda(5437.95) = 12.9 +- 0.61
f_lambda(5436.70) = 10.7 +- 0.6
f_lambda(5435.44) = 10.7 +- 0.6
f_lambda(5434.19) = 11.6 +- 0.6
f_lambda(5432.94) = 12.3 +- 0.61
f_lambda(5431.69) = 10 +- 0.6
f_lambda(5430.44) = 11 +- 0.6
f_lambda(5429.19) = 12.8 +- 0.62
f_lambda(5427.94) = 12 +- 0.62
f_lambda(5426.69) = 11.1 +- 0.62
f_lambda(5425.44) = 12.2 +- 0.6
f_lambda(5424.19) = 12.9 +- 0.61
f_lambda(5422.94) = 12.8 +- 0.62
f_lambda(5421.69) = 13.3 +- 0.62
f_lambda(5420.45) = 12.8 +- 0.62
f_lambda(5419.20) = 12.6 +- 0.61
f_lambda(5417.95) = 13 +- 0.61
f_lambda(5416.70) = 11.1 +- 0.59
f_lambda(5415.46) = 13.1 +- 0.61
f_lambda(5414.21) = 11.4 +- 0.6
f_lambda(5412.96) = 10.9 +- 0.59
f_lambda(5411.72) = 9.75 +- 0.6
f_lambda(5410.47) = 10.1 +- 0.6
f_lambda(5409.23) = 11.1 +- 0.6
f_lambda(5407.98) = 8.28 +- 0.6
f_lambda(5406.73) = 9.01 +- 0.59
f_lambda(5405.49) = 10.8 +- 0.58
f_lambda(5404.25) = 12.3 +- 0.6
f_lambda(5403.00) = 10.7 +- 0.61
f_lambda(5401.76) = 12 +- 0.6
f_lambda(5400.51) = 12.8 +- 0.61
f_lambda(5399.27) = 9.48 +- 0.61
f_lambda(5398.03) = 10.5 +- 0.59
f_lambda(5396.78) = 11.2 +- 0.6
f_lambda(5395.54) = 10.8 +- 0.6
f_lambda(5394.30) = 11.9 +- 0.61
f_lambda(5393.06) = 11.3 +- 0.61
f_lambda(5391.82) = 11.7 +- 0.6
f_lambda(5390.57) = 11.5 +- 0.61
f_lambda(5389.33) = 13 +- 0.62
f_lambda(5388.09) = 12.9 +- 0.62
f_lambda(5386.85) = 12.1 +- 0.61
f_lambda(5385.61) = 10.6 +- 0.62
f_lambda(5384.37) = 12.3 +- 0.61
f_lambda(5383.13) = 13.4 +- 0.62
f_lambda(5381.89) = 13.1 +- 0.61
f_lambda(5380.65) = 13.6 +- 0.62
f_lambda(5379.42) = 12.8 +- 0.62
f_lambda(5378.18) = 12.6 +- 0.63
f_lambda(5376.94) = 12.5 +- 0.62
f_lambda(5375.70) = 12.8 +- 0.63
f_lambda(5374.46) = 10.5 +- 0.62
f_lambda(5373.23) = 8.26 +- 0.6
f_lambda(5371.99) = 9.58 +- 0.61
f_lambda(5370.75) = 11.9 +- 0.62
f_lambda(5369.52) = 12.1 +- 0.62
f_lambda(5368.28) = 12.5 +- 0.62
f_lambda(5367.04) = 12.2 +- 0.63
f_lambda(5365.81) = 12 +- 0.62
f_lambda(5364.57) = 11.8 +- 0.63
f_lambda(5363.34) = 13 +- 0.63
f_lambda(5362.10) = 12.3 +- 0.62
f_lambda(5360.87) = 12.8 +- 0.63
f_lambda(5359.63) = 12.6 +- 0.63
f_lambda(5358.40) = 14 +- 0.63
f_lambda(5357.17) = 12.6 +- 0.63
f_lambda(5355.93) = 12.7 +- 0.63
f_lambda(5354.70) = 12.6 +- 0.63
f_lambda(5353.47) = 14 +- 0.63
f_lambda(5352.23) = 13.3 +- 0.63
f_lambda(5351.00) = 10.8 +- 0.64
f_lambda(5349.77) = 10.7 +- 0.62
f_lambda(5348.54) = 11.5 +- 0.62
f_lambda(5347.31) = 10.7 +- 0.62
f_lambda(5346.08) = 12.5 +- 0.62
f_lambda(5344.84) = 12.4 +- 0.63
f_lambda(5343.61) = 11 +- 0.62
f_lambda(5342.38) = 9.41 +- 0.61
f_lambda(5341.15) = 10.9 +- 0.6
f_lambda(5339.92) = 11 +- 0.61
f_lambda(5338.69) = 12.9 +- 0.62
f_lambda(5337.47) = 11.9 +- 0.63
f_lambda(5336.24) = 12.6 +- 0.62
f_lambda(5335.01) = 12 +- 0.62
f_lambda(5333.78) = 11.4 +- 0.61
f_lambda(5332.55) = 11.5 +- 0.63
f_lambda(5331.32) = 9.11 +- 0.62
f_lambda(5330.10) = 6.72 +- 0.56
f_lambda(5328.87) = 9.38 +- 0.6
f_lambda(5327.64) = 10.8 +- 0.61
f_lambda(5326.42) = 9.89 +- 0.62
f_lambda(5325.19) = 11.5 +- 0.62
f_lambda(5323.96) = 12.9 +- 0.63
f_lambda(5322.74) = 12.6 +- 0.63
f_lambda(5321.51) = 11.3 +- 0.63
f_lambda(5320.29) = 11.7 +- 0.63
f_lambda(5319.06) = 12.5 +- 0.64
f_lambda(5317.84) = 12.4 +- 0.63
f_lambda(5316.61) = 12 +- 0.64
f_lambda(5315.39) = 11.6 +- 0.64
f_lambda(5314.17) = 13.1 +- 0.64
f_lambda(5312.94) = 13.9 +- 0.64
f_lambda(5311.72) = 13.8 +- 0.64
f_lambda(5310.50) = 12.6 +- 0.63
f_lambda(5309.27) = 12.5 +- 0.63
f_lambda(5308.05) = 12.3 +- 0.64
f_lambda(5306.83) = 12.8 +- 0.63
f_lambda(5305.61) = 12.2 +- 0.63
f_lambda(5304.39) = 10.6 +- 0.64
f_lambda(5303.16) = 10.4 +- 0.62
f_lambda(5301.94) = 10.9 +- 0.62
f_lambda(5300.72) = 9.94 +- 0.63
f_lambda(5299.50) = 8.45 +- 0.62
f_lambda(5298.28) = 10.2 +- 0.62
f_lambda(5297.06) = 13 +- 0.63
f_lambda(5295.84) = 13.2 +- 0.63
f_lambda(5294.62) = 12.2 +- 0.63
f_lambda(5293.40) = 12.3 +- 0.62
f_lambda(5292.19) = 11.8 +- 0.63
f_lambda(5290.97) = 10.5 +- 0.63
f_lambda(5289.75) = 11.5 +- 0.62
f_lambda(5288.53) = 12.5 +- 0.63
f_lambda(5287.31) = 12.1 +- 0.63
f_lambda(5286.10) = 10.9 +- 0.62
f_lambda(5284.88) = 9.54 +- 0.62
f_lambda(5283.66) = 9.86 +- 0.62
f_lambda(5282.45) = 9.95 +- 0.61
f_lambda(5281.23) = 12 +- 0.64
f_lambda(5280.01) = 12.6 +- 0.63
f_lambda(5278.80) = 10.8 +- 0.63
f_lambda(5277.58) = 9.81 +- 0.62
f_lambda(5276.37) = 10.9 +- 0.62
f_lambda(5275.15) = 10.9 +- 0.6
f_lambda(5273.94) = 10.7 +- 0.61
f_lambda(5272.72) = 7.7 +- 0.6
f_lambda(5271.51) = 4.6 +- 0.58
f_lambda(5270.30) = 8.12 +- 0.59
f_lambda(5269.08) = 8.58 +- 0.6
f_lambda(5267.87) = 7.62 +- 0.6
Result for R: 11.8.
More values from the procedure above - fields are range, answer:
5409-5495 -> 12.1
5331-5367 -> 12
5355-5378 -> 12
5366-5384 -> 12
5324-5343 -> 10.8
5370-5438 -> 11.6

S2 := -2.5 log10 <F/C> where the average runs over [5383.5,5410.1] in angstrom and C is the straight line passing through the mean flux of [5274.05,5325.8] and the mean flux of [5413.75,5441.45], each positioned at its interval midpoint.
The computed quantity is 0.06 mag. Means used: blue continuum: 11.6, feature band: 11.3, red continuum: 12.1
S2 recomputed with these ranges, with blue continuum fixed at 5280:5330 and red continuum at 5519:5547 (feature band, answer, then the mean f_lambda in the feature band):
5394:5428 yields 0.07 mag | 11.4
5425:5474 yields 0.04 mag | 12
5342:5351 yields 0.06 mag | 11.2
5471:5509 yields 0.03 mag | 12.3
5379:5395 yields -0.02 mag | 12.3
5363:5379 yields 0.03 mag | 11.7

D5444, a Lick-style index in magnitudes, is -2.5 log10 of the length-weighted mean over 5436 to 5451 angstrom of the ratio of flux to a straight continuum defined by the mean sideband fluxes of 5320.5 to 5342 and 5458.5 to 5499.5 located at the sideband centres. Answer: 0.024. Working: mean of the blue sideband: 11.1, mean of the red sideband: 12.4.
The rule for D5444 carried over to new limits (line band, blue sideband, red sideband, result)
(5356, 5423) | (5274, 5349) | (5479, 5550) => 0.007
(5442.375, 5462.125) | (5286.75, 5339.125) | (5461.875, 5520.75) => 0.021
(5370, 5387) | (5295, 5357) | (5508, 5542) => 0.002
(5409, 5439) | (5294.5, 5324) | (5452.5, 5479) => 0.039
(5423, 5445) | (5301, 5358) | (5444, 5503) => 0.004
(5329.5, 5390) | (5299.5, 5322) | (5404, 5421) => -0.031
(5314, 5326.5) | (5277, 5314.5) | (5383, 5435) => -0.042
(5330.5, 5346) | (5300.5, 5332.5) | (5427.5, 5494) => 0.029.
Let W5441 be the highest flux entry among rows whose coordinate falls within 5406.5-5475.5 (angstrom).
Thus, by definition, 13.9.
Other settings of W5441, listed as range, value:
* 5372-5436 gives 13.6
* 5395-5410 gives 12.8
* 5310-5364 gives 14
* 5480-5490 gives 15.1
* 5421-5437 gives 13.3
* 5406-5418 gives 13.1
